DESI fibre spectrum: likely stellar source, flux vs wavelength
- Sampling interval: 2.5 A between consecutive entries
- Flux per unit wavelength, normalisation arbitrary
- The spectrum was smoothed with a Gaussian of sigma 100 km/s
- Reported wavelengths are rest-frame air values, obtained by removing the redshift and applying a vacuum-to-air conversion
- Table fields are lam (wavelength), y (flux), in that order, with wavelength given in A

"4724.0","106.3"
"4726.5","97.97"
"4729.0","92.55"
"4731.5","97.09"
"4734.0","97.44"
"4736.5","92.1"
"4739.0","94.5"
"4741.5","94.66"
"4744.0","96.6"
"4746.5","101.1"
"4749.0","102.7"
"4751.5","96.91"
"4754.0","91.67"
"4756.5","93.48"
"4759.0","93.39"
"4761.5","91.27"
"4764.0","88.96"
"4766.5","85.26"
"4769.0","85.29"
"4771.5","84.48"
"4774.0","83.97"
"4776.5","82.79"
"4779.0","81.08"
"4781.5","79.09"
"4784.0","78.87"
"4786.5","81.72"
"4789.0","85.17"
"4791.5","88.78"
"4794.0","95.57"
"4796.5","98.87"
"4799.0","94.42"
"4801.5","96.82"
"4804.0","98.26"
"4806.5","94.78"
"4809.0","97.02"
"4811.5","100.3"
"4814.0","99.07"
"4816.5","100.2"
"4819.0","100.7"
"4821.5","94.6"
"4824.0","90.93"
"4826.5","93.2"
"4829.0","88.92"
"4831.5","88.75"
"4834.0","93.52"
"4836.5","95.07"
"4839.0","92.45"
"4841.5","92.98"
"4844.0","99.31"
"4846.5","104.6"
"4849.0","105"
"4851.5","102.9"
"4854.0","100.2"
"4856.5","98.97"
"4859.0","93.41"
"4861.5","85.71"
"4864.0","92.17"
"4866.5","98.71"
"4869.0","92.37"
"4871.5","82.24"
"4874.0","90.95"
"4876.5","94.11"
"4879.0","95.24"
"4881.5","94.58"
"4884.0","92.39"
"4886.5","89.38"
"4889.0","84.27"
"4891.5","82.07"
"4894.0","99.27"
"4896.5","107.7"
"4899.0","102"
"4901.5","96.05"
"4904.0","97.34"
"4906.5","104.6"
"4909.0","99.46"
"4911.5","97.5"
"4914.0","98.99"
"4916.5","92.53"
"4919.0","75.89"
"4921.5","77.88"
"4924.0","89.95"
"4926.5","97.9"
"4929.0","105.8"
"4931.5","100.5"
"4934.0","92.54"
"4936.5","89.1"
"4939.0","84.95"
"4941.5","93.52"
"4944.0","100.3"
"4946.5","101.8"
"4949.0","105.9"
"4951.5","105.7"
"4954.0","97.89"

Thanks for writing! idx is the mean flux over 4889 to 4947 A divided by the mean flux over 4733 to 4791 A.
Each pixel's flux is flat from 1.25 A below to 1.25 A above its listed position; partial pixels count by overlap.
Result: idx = 1.1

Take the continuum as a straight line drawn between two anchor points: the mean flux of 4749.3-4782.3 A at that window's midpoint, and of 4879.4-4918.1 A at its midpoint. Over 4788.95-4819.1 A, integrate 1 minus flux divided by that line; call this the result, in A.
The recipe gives -2.05 A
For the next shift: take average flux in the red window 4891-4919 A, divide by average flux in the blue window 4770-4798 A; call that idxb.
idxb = 1.1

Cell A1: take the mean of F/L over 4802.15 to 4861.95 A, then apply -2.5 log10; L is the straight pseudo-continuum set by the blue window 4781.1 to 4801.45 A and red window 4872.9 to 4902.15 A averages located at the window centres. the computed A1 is -0.06 mag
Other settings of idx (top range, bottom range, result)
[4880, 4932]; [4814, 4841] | 1.00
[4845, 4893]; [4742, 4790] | 1.06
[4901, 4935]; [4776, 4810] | 1.06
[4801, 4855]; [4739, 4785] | 1.08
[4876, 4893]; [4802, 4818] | 0.92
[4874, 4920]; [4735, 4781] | 1.04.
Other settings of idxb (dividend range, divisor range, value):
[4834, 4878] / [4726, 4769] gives 1.01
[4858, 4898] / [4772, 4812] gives 1.03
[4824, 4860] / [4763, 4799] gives 1.12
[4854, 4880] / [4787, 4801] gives 1.01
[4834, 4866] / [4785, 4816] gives 1.03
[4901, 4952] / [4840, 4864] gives 0.98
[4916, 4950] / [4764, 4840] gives 1.03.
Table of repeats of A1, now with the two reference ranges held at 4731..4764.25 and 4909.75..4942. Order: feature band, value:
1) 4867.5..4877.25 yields 0.038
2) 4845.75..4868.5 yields -0.049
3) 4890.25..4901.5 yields -0.056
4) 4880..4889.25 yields 0.023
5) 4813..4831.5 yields -0.010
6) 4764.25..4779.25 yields 0.128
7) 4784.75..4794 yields 0.099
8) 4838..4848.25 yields -0.048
